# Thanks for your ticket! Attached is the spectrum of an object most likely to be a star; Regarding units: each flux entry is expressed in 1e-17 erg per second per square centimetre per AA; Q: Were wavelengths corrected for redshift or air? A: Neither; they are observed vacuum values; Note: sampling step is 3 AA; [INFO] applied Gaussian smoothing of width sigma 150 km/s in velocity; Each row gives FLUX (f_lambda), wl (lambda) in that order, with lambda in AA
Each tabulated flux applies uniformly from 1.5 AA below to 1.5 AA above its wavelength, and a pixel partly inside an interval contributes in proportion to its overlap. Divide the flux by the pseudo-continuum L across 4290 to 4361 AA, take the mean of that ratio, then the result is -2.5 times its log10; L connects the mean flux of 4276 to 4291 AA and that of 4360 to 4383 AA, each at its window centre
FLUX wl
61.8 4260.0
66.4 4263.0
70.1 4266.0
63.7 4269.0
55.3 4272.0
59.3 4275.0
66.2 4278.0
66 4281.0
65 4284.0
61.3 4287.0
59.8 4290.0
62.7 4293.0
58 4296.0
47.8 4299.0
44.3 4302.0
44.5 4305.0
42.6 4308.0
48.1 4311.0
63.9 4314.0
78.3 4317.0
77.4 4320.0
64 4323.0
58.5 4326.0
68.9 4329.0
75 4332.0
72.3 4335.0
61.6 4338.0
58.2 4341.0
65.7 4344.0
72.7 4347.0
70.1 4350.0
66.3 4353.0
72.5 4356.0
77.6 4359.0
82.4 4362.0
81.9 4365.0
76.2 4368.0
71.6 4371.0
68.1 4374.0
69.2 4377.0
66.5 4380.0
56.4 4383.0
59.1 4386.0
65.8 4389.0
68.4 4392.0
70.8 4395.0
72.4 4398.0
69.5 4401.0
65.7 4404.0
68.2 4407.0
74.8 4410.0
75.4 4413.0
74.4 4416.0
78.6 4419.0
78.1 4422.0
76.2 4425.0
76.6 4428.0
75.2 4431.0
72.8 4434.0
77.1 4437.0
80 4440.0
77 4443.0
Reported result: 0.08 mag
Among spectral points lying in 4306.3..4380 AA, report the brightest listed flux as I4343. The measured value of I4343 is 82.4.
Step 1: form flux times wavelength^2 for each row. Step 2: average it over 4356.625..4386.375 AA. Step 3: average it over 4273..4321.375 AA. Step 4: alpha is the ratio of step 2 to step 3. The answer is 1.25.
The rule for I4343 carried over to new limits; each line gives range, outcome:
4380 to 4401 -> 72.4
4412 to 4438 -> 78.6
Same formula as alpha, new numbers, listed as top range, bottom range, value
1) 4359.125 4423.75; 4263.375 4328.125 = 1.24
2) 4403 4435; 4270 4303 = 1.34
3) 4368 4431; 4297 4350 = 1.19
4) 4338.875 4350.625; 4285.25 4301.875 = 1.19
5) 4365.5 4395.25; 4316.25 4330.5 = 1.01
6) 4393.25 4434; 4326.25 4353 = 1.13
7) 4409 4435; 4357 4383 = 1.06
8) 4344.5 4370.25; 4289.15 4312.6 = 1.51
